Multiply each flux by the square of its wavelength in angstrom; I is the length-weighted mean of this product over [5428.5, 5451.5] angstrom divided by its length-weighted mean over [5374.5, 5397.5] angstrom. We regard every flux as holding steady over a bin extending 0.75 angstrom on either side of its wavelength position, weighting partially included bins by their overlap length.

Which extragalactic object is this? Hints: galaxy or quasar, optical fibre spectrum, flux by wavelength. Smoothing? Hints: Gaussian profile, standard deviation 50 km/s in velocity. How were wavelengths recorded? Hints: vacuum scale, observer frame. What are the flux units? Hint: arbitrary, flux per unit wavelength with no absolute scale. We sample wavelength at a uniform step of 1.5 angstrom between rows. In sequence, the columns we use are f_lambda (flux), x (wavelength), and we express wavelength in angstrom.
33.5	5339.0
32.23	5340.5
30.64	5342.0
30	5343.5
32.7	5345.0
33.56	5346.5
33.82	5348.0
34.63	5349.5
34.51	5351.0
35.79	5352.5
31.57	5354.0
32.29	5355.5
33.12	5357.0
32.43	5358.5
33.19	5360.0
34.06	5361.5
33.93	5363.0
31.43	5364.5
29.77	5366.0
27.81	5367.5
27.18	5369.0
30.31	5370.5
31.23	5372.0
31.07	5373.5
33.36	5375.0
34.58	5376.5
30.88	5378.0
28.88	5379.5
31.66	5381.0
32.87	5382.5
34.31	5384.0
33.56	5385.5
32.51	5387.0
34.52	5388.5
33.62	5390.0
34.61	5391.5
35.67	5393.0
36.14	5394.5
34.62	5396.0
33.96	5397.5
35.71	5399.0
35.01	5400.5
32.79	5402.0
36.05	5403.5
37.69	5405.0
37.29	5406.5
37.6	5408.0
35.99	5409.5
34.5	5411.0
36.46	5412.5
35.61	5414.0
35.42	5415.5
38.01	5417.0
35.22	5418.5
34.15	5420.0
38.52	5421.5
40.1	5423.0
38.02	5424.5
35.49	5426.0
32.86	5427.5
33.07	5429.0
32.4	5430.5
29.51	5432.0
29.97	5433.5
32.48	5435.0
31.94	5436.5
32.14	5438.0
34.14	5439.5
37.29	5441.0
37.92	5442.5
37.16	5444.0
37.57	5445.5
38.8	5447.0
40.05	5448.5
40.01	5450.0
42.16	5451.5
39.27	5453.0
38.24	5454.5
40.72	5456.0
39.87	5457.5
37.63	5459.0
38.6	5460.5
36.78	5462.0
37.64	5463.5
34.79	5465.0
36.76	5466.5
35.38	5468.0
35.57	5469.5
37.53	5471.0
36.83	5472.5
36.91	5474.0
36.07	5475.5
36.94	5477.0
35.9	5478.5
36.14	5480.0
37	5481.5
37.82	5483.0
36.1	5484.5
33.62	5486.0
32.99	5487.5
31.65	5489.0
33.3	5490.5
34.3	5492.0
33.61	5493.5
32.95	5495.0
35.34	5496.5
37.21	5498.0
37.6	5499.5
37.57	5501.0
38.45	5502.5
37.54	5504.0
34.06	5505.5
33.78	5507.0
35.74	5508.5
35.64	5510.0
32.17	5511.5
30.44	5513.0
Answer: 1.1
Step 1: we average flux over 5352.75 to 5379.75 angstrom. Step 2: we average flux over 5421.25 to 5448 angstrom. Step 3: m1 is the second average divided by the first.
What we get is 1.1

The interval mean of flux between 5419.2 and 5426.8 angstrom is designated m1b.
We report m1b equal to 37.2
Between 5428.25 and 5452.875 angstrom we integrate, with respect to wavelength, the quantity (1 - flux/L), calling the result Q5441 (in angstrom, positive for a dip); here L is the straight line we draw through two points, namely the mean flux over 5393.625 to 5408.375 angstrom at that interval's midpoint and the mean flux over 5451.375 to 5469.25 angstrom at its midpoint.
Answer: 1.12 angstrom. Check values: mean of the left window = 35.6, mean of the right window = 37.9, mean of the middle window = 35.5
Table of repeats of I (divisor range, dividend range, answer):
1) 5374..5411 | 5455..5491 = 1.09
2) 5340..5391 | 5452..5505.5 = 1.17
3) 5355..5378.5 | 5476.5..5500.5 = 1.16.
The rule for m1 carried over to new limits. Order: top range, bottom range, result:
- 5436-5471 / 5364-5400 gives 1.15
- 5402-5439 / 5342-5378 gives 1.09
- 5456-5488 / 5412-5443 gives 1.05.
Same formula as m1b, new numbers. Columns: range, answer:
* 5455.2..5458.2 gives 40.3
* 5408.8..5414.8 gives 35.6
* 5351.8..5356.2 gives 33.2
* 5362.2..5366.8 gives 31.7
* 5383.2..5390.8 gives 33.7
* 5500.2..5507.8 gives 36.3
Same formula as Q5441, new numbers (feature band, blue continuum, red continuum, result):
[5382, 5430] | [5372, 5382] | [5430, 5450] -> -3.1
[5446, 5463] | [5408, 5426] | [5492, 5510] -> -1.4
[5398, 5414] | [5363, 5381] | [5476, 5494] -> -1.9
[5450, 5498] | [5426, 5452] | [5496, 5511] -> -1.0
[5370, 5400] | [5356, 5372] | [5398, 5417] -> 0.3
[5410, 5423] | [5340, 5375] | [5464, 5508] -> -1.0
